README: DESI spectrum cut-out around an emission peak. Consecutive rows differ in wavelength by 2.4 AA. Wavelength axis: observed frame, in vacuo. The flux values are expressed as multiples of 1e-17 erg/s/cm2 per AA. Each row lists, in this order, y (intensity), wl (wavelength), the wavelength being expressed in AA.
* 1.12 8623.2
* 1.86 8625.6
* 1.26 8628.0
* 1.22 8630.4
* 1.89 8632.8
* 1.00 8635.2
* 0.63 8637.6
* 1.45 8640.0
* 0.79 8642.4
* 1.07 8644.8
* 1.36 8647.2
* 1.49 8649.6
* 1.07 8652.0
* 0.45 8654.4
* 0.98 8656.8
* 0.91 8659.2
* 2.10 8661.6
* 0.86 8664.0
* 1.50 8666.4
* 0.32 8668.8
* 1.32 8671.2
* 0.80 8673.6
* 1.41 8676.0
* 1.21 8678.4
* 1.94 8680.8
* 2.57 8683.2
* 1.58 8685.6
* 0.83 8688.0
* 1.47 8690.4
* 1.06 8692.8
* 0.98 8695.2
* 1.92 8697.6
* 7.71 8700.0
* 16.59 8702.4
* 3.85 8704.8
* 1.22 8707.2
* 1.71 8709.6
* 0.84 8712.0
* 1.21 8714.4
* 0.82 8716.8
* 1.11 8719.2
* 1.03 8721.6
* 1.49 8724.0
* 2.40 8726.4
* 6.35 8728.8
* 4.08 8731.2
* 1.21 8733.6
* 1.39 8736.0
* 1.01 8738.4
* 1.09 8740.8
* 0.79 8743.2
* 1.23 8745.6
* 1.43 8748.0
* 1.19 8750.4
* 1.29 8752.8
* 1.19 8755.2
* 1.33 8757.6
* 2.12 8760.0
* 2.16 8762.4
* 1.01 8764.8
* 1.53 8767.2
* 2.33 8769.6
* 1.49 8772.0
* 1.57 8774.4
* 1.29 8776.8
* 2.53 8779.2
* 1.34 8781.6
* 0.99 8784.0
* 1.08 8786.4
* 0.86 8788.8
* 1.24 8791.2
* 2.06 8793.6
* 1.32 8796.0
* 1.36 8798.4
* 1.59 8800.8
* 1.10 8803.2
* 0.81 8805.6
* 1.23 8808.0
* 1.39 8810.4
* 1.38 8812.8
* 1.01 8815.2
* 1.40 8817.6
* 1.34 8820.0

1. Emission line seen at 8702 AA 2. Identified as H-alpha 6563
